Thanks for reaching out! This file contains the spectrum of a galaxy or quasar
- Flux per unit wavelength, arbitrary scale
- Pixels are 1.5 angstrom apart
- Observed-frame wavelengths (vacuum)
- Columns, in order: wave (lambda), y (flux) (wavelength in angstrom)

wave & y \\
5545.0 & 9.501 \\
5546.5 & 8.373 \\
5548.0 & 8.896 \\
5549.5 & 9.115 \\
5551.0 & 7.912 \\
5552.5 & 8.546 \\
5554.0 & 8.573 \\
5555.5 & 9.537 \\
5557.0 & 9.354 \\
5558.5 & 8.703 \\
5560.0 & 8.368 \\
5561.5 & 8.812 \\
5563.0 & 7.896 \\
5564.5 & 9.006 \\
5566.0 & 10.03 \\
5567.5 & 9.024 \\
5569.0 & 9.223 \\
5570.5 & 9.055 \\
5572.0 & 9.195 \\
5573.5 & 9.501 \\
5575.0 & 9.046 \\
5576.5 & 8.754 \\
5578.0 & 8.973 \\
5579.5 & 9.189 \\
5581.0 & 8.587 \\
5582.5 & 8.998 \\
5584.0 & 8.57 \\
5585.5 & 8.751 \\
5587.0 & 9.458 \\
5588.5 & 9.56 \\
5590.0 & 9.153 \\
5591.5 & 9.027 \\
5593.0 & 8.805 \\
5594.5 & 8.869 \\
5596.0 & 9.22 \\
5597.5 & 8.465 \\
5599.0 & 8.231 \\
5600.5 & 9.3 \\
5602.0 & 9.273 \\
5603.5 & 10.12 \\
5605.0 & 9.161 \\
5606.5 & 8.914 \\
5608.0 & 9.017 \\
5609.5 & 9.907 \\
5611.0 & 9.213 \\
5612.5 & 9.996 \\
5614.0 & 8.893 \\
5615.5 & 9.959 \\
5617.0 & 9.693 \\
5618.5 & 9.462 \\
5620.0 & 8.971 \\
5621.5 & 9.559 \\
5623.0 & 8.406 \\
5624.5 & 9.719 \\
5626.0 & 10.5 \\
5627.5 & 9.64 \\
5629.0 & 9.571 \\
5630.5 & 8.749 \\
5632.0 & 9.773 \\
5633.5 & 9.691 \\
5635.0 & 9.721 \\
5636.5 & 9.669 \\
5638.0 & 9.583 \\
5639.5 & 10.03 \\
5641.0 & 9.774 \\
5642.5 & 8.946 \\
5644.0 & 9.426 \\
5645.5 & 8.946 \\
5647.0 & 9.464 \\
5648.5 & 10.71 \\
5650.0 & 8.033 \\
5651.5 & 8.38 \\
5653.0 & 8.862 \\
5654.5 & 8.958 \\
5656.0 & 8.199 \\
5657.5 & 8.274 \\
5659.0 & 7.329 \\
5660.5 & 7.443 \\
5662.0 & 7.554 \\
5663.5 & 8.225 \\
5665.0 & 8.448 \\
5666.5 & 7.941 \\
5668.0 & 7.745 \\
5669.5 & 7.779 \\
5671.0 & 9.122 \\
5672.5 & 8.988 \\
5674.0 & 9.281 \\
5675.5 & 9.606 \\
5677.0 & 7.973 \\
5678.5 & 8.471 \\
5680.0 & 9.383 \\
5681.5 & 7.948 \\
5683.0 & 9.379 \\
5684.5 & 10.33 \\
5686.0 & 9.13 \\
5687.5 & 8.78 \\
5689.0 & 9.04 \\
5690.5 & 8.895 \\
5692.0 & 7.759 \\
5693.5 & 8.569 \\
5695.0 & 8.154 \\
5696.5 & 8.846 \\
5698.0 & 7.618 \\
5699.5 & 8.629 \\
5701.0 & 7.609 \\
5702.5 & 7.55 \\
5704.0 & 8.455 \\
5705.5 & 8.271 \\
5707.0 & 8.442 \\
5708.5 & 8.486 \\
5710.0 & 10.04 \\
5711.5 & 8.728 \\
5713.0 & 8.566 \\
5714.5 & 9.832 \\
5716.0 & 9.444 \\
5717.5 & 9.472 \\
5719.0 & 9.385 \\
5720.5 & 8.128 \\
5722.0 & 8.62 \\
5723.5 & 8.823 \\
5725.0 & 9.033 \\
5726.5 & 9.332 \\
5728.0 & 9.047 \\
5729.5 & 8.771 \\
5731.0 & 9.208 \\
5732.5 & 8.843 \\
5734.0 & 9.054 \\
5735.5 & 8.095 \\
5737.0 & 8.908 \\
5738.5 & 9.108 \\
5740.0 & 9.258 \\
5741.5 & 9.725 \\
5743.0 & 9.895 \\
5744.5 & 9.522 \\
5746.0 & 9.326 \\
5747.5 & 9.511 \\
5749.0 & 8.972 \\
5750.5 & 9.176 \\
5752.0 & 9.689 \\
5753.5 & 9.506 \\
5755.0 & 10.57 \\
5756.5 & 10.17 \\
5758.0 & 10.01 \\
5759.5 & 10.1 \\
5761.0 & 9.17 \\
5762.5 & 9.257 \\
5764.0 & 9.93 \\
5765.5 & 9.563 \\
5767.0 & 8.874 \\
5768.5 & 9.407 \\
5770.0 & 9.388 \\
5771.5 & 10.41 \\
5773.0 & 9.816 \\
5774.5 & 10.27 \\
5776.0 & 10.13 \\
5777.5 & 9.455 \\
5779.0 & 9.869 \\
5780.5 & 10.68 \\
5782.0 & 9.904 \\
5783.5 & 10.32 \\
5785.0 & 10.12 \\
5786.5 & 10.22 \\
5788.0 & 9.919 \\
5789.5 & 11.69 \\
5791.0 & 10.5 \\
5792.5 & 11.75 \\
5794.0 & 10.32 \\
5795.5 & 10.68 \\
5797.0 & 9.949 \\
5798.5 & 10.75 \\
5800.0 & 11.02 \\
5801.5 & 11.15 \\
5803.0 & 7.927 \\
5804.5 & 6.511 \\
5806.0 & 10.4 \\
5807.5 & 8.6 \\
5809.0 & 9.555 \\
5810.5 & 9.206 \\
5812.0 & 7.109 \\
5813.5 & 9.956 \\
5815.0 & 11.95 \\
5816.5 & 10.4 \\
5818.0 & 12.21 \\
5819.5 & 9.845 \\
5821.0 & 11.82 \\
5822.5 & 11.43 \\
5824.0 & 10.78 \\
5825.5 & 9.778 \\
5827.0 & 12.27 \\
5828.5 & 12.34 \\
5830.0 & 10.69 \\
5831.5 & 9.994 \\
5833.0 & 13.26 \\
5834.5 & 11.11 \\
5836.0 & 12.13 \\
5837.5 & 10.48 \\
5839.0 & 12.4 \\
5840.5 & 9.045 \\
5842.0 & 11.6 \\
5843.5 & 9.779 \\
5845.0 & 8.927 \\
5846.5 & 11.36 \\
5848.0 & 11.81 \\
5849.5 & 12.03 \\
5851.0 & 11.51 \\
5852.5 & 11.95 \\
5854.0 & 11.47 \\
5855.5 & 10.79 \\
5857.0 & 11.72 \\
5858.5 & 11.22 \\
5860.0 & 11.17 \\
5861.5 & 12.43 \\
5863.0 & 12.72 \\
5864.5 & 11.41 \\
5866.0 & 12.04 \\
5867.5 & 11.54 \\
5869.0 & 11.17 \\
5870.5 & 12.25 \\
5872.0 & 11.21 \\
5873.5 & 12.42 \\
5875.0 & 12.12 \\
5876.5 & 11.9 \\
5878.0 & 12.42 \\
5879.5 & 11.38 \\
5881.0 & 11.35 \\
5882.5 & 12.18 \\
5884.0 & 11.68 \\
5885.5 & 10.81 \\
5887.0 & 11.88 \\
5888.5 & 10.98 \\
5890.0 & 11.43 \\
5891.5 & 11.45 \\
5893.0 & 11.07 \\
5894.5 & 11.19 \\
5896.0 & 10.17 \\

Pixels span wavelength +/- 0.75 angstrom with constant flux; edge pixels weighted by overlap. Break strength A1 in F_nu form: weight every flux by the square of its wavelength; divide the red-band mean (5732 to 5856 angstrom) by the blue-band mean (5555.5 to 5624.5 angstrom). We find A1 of 1.20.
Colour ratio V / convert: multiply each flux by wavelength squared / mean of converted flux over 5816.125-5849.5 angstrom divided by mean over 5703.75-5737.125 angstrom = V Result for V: 1.29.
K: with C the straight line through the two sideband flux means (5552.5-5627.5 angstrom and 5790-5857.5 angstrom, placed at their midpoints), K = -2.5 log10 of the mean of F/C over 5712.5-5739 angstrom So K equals 0.12 mag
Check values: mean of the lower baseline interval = 9.14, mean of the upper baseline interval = 10.7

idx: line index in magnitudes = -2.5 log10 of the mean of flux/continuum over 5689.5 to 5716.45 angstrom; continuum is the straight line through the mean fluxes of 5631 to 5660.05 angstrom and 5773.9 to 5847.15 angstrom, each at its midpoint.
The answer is 0.12 mag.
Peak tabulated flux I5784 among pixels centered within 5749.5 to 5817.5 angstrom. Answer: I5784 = 11.95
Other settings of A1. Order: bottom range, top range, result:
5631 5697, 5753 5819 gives 1.18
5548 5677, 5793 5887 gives 1.32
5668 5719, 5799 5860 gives 1.28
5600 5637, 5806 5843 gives 1.22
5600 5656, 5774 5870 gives 1.22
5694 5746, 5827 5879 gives 1.36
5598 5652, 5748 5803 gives 1.13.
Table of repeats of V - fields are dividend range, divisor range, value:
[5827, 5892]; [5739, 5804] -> 1.19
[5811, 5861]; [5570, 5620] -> 1.31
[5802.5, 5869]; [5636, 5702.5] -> 1.32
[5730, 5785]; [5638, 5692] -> 1.13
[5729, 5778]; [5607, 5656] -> 1.06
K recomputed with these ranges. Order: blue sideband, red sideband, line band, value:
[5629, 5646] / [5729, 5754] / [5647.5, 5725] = 0.09 mag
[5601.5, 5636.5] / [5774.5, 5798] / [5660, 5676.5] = 0.16 mag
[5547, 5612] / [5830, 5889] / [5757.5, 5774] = 0.11 mag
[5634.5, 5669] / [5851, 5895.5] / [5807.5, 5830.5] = 0.04 mag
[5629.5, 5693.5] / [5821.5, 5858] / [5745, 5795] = 0.04 mag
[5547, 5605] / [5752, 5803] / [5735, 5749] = 0.07 mag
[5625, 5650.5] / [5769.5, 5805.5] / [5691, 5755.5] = 0.11 mag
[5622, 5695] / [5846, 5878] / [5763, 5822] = 0.08 mag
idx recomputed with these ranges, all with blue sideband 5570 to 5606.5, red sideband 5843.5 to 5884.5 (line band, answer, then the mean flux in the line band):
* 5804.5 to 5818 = 0.16 mag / 9.62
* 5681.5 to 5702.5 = 0.16 mag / 8.61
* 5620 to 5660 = 0.04 mag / 9.21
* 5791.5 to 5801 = 0.02 mag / 10.7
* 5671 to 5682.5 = 0.12 mag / 8.84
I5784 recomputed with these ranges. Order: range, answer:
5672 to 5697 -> 10.33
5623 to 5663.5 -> 10.71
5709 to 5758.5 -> 10.57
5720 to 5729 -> 9.332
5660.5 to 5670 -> 8.448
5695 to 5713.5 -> 10.04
